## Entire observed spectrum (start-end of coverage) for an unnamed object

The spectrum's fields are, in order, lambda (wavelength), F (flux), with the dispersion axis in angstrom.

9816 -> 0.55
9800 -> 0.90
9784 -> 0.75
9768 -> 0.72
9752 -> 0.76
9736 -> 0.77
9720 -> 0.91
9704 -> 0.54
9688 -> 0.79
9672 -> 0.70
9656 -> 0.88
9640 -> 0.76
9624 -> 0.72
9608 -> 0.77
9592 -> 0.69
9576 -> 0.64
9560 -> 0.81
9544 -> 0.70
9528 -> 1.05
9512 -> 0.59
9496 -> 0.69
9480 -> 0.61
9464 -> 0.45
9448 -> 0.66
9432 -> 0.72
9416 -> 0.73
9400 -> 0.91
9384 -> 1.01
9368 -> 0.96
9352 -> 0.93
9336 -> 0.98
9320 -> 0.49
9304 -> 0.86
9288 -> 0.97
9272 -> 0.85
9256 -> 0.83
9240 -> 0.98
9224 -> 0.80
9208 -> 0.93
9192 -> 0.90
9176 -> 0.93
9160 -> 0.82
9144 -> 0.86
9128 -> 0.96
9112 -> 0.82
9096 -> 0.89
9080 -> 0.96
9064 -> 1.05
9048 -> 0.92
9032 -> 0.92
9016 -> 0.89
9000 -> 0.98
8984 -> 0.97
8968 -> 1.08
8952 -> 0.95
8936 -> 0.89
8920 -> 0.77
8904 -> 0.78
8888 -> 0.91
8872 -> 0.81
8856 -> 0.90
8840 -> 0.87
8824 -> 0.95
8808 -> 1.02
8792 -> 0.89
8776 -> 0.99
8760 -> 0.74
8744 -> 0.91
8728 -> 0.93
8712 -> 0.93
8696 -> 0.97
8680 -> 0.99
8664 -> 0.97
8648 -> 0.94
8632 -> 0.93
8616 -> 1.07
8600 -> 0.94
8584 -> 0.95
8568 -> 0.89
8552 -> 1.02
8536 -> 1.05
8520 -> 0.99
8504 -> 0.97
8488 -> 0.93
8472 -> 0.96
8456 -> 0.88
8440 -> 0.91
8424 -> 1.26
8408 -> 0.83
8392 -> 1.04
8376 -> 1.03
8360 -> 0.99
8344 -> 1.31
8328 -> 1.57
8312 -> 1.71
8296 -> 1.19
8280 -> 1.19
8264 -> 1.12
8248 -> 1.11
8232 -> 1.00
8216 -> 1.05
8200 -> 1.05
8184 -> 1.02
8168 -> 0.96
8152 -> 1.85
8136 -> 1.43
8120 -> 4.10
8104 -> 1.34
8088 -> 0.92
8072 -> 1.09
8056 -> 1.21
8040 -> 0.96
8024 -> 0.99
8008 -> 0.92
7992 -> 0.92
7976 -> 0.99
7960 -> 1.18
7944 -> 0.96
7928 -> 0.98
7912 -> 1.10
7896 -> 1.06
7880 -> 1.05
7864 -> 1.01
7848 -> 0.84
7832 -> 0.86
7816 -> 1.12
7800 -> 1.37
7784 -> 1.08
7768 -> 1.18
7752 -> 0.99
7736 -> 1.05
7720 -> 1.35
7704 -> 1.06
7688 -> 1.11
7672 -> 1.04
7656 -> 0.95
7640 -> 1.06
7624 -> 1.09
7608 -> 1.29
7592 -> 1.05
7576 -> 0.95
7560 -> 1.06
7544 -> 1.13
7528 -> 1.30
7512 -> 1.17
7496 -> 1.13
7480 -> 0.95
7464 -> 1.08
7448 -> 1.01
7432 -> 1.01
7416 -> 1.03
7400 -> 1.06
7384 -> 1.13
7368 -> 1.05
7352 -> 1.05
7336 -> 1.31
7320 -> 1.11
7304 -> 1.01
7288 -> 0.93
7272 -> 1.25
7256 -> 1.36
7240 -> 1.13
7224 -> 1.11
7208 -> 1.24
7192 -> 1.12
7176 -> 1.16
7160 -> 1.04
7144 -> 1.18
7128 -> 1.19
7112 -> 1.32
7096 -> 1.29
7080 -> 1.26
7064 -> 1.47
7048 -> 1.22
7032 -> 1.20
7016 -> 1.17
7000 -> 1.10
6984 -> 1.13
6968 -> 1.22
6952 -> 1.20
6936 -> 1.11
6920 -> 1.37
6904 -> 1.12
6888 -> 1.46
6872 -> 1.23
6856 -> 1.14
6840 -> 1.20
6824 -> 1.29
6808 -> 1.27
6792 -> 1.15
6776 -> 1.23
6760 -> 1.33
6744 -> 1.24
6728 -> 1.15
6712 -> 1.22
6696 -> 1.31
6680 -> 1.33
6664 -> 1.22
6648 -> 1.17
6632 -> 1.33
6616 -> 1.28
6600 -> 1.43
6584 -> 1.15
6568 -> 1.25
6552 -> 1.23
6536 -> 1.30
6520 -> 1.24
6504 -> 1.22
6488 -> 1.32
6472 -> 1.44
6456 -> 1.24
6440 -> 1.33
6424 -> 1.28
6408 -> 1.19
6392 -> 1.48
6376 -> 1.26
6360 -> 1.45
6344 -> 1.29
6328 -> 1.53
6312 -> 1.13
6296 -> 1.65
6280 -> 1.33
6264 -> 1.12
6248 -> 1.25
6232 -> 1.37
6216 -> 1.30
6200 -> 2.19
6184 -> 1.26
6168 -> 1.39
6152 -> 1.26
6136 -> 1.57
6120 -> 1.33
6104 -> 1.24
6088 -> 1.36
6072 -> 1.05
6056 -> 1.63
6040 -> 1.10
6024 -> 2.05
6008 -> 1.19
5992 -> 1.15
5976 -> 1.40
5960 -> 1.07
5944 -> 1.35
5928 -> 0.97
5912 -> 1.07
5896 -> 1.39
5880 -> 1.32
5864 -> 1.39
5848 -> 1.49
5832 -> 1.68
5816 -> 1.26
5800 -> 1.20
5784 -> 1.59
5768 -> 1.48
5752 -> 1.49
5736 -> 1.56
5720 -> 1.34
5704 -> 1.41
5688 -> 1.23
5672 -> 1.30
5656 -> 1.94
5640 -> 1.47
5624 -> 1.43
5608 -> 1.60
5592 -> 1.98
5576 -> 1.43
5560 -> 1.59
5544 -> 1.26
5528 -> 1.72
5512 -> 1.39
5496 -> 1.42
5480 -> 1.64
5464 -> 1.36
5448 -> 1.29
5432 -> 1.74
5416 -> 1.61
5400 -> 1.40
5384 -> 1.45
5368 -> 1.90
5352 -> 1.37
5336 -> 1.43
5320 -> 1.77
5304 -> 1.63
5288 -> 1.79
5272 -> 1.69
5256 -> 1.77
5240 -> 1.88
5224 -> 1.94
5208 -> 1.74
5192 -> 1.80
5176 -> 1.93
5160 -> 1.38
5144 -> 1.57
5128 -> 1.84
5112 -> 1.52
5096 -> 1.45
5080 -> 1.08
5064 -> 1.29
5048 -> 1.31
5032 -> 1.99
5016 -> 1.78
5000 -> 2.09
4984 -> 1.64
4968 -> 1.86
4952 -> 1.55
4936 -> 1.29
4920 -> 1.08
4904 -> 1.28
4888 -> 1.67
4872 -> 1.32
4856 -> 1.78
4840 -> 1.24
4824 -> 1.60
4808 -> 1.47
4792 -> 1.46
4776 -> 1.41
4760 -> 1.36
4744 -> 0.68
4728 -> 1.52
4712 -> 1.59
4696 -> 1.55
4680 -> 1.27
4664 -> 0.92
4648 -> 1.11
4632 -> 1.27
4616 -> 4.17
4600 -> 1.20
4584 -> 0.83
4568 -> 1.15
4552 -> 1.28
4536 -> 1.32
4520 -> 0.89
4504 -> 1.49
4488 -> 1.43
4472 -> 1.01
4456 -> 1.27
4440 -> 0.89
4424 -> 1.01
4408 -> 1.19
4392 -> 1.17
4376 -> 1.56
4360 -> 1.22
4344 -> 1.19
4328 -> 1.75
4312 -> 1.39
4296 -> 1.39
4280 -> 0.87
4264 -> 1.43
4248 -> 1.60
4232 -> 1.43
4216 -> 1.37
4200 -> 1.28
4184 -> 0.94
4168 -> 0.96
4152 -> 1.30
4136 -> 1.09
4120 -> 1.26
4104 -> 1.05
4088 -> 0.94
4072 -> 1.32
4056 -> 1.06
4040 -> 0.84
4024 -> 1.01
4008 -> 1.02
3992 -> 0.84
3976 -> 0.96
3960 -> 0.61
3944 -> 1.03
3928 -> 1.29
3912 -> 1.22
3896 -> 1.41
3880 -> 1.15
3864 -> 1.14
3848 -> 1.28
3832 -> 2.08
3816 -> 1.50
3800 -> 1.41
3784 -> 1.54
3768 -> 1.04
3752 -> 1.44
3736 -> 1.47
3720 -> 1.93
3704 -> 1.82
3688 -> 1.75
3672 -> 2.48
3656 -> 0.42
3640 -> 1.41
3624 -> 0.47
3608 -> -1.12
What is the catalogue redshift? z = 0.24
